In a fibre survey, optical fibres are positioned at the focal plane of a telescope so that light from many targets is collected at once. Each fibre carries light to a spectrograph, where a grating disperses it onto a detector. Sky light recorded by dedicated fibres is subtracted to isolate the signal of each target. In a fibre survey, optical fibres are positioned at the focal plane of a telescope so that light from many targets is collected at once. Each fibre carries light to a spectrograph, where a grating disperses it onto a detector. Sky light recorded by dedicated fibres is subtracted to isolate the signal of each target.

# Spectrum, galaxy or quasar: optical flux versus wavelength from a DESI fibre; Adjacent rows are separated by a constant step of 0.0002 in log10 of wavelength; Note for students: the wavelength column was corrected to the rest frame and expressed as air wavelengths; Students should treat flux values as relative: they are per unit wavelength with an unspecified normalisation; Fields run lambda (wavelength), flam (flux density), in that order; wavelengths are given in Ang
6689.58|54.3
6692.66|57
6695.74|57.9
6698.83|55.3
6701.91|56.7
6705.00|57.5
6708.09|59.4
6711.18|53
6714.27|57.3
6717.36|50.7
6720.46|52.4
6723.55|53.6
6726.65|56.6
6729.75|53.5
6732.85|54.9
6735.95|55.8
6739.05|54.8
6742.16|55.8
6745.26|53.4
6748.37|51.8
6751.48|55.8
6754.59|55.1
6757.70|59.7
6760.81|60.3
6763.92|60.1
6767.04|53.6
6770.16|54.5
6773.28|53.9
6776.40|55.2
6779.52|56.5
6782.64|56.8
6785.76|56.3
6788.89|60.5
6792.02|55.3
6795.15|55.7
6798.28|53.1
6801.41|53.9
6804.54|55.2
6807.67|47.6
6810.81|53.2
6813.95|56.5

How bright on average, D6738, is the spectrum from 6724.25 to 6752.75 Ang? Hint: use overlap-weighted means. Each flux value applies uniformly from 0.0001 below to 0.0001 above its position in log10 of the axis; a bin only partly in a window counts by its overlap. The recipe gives 54.7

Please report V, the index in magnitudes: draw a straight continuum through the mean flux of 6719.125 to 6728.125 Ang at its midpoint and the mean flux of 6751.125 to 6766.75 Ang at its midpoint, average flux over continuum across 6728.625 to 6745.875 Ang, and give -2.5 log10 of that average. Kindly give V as 0.02 mag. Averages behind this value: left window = 54.2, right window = 58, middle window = 54.8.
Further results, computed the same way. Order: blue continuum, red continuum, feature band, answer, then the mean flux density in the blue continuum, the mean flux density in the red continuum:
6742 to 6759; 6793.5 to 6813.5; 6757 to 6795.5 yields -0.049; 55.2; 53.3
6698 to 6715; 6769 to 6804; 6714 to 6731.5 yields 0.051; 56.6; 55.6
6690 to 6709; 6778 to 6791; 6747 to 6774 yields 0.022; 57.1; 57.4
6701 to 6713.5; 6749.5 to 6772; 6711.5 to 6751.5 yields 0.049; 56.7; 56.9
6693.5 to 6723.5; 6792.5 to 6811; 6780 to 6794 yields -0.069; 55.5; 53.2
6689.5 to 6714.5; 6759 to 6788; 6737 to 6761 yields 0.018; 56.6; 56.5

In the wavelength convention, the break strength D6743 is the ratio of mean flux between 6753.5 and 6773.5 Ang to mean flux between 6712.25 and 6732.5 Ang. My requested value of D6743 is 1.05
